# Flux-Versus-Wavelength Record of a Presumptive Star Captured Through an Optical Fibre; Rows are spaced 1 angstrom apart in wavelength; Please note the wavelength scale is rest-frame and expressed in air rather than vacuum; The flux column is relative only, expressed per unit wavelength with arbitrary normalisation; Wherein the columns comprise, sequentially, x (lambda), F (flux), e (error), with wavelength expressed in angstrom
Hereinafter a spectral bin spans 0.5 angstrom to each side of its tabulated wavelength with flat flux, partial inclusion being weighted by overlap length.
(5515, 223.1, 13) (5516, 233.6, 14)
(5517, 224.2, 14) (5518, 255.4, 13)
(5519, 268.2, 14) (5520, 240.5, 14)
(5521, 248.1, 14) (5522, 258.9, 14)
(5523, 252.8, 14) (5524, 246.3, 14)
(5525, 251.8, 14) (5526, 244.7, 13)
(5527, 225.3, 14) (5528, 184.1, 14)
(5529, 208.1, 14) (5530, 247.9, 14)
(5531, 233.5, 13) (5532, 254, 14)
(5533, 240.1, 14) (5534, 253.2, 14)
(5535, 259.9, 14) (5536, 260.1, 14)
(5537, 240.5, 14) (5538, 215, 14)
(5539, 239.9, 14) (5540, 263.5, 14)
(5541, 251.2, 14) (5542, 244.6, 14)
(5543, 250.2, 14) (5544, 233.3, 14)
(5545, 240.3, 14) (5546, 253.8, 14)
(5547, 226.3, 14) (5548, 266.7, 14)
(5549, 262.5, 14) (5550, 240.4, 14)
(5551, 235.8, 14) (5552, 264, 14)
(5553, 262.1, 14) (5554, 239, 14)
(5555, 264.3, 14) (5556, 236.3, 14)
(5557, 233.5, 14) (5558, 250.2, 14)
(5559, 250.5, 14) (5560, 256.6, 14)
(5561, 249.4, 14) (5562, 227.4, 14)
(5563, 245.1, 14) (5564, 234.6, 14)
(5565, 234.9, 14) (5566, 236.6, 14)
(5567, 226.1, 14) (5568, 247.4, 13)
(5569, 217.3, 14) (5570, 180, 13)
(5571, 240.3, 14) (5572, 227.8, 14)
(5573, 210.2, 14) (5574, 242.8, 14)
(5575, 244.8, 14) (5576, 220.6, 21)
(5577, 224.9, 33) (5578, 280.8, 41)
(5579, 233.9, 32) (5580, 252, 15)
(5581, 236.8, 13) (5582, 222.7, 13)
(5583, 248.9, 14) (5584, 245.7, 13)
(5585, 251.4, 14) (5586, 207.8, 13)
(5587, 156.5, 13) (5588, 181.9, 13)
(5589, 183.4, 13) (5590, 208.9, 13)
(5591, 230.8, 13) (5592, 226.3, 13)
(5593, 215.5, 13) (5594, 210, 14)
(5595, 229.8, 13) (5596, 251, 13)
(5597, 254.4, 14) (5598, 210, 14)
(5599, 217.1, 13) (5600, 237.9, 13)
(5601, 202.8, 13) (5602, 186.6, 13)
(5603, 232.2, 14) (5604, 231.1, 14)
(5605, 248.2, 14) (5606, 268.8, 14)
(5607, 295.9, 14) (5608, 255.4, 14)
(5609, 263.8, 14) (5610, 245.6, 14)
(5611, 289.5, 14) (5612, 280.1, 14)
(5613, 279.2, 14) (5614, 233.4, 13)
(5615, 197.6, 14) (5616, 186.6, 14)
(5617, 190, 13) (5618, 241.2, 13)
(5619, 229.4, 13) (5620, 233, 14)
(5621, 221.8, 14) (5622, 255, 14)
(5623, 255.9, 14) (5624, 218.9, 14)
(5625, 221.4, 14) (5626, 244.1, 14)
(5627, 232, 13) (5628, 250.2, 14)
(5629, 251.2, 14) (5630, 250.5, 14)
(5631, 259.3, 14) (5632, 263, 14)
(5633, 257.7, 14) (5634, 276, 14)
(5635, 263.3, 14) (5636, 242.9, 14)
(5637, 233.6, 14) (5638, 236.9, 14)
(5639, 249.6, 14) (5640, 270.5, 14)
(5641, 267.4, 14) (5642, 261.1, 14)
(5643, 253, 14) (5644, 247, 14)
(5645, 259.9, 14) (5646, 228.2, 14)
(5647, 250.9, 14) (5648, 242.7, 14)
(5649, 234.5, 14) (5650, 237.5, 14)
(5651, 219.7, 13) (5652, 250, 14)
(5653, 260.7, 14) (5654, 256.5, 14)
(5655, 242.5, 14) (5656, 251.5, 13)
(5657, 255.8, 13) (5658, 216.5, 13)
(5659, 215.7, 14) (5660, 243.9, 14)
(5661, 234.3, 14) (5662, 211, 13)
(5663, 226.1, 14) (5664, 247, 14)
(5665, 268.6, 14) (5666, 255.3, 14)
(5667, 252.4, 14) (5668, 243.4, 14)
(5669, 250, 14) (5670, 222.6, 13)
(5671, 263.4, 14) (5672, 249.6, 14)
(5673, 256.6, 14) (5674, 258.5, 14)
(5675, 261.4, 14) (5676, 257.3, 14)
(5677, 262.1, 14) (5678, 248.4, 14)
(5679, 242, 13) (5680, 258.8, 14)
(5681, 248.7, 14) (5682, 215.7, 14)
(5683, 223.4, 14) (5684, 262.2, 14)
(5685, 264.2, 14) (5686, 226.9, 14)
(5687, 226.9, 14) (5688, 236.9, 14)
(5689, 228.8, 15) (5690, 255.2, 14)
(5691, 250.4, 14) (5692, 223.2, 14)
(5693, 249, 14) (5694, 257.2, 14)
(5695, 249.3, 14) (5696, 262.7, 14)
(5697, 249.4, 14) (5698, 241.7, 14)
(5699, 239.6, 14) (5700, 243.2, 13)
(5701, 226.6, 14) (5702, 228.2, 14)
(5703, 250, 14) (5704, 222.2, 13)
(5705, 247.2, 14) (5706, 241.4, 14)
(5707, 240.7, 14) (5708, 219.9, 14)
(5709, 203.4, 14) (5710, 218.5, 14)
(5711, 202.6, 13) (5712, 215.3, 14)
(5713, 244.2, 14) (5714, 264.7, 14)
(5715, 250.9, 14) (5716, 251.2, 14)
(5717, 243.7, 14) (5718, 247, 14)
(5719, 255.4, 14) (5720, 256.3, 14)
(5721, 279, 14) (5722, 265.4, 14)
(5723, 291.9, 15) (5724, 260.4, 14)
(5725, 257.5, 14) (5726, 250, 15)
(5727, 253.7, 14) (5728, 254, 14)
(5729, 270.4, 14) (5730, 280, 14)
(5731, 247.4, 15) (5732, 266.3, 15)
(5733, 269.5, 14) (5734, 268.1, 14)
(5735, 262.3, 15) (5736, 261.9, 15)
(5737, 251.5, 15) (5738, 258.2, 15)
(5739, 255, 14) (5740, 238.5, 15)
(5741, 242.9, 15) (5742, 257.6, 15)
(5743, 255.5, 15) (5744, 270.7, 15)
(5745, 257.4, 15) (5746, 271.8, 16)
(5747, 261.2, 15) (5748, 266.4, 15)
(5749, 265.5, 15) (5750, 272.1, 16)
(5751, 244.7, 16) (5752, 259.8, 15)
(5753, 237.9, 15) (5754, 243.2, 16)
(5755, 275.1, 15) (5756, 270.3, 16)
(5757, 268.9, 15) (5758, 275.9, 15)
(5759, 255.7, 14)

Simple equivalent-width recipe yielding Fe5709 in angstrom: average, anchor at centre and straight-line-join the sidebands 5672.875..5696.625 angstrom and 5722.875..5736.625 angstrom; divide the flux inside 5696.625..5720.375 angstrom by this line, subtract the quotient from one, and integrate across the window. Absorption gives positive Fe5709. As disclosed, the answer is 1.7 angstrom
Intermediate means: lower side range 247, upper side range 263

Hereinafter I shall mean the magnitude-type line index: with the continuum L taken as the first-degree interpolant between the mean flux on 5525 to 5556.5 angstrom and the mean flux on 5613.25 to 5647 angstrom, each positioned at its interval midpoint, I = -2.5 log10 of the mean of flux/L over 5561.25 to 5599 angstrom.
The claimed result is 0.07 mag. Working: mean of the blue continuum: 243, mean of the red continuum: 242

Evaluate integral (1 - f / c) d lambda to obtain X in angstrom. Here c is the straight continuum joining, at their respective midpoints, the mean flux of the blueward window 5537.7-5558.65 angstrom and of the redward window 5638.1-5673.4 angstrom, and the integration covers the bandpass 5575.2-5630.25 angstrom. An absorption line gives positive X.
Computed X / 2.9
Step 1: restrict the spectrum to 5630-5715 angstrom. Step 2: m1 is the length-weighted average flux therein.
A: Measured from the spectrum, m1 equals 244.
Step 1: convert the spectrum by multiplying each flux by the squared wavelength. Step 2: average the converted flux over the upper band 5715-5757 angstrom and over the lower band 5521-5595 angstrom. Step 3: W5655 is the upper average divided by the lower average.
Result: 1.17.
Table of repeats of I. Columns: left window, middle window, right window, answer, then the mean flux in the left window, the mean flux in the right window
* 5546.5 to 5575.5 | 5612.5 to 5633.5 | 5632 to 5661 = 0.04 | 240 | 247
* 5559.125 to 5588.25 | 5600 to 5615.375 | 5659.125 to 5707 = -0.06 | 231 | 244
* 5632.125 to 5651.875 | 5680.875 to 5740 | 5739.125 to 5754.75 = 0.03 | 249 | 257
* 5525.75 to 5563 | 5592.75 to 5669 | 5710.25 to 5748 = 0.03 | 243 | 256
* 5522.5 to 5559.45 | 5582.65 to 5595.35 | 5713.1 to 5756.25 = 0.16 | 244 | 259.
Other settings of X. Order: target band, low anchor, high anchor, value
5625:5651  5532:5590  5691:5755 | -0.6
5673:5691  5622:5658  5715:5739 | 0.6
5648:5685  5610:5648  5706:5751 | 0.6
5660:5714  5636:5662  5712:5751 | 2.0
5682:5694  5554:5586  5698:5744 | 0.3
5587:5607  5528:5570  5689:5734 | 1.7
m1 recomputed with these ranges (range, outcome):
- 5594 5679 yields 244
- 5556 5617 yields 233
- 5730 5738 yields 262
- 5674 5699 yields 246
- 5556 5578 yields 235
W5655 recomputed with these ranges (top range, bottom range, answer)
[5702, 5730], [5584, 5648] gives 1.07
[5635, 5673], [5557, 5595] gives 1.10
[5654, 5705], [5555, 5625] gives 1.08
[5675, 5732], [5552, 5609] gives 1.10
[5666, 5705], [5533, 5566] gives 1.05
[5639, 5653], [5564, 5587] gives 1.10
